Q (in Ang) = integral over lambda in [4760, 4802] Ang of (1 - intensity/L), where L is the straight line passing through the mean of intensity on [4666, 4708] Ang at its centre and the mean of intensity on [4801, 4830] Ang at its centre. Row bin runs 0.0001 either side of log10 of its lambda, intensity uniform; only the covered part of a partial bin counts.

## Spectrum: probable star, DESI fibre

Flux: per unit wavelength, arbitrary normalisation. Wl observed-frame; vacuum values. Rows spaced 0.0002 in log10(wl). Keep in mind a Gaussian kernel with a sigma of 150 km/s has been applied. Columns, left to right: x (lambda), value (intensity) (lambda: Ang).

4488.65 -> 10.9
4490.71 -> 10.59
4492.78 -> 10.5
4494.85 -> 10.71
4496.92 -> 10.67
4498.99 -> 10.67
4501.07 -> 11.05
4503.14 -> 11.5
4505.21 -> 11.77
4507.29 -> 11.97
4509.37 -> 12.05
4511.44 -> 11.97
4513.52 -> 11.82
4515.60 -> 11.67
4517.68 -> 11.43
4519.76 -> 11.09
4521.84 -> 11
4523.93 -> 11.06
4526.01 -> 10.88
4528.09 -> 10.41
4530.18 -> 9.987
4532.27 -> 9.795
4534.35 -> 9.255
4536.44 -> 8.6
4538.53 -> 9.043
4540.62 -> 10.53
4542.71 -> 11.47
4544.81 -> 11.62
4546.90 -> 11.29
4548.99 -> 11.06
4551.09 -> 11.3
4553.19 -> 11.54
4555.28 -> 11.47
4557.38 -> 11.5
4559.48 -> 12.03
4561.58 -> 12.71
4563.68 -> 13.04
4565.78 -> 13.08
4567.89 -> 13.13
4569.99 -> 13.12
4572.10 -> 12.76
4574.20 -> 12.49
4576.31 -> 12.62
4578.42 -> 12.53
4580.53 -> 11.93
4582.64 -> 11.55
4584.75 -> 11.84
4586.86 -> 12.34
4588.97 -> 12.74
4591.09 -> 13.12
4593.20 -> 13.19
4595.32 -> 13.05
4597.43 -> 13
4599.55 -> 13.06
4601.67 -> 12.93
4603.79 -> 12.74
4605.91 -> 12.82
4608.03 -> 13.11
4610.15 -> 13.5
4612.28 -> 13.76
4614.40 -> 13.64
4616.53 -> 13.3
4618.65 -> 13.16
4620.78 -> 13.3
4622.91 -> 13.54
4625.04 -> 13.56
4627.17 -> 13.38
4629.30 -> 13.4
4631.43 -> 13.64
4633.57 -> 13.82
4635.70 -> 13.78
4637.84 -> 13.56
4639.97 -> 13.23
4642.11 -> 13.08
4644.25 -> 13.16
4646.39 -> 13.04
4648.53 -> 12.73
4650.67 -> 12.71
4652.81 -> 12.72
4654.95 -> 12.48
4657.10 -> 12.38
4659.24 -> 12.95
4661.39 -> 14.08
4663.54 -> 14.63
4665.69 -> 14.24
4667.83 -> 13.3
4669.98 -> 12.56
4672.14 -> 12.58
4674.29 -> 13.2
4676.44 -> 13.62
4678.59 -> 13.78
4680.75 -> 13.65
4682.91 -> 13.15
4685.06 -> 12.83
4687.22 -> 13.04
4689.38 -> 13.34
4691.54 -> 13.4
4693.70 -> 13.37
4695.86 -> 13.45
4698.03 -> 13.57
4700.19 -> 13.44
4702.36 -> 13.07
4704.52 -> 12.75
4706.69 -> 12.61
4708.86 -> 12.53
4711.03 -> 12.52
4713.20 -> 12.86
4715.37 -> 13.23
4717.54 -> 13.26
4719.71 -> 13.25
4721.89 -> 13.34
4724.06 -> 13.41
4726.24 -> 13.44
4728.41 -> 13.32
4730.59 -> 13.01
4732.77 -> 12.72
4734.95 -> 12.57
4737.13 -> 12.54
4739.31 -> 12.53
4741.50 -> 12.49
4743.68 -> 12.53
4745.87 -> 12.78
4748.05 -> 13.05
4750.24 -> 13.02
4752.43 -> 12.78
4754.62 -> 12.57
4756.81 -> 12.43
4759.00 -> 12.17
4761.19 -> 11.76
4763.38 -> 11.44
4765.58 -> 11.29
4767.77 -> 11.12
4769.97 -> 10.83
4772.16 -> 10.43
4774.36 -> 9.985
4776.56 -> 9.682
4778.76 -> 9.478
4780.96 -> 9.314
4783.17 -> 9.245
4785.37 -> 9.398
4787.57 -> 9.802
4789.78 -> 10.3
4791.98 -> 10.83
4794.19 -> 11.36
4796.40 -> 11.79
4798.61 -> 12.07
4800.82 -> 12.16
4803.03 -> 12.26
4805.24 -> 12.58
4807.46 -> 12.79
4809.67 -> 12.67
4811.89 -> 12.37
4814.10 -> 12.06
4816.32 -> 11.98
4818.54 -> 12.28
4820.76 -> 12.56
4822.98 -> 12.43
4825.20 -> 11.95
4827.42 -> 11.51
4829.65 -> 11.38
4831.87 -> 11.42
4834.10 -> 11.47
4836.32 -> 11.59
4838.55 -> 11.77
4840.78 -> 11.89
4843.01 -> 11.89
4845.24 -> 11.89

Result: 6.2 Ang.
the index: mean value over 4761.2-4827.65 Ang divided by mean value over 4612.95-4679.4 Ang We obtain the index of 0.85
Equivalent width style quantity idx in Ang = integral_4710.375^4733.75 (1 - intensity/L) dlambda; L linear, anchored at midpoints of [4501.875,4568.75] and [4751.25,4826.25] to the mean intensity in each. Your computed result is -3.60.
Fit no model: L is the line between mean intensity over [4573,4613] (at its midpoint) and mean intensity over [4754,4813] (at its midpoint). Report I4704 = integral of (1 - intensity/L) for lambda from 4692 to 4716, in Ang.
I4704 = -2.4 Ang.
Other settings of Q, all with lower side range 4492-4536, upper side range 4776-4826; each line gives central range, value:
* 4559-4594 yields -4.86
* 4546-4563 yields -0.94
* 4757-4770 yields -0.26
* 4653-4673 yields -3.65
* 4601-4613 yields -2.18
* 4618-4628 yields -2.03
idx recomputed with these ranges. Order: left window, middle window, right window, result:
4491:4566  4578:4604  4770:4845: -3.3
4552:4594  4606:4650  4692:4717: -2.4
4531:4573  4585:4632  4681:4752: -4.7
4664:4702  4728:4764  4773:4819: -1.3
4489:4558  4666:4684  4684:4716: -0.7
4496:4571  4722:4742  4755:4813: -3.1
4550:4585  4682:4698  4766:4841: -2.0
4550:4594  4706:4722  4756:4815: -1.9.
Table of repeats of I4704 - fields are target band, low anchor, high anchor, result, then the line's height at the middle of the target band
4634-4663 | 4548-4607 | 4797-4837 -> -1.8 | 12.3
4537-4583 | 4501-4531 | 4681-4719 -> -0.4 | 11.8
